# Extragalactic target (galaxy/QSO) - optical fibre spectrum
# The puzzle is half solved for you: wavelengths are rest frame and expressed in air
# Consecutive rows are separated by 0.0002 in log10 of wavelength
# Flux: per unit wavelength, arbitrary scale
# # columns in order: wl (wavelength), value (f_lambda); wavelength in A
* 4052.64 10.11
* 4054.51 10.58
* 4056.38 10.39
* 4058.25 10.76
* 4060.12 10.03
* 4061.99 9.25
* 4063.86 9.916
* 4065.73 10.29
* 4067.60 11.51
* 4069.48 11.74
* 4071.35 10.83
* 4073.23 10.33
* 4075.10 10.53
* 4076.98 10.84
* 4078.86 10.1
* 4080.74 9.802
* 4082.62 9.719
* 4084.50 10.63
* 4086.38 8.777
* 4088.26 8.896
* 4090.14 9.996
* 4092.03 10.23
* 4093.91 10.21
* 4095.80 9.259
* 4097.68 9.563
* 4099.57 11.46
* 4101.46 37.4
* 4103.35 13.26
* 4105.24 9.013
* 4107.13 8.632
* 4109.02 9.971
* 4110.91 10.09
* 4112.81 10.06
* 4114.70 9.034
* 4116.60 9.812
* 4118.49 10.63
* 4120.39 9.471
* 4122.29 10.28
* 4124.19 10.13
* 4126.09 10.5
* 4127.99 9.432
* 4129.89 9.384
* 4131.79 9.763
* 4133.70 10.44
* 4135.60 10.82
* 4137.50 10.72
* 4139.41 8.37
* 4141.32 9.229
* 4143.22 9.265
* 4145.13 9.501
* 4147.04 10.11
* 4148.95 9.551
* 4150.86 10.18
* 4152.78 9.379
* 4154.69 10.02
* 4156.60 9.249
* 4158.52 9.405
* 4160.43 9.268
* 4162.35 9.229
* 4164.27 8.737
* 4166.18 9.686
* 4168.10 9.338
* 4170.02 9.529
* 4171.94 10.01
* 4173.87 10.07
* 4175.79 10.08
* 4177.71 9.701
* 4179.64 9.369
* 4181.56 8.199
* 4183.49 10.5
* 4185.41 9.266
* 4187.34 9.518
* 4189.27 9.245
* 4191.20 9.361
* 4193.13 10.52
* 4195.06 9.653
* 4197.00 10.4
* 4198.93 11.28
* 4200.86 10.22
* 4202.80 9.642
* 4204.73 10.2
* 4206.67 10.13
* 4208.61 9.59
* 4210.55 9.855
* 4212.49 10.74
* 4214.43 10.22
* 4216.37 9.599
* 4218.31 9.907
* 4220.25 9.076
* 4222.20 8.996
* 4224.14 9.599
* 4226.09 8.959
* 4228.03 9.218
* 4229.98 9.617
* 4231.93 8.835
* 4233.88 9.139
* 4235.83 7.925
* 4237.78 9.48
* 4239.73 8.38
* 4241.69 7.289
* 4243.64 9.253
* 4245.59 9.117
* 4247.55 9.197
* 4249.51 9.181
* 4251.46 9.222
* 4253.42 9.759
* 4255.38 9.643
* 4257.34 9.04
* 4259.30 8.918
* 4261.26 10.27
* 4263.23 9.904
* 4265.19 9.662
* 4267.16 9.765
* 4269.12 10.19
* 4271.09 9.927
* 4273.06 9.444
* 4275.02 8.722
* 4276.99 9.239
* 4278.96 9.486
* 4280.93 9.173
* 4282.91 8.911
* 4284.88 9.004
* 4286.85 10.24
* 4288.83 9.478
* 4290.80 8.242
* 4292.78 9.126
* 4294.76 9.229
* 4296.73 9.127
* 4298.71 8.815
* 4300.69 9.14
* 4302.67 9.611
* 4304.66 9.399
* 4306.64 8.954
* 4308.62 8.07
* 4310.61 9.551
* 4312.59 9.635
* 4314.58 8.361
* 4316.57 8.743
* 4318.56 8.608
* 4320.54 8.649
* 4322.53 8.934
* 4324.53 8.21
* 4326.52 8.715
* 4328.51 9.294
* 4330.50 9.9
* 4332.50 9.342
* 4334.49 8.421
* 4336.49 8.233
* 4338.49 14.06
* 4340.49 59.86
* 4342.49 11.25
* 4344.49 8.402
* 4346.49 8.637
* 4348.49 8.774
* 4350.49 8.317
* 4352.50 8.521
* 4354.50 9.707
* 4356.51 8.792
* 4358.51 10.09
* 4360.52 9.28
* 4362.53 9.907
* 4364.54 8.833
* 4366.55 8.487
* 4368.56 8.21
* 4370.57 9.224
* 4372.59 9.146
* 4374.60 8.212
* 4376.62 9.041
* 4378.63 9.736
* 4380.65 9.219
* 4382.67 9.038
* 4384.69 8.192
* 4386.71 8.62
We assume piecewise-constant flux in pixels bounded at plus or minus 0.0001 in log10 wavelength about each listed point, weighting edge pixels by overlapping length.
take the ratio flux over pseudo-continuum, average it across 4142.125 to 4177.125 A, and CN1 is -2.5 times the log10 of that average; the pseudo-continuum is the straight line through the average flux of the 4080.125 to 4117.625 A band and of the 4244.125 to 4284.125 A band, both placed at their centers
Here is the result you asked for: 0.110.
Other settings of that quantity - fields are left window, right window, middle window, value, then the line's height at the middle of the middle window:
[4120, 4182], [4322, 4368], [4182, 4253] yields 0.08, 10.3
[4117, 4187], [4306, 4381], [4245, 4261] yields 0.09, 10.1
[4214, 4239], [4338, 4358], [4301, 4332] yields 0.41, 13.2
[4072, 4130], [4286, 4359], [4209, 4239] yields 0.14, 10.7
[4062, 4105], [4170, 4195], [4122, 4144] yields 0.08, 10.6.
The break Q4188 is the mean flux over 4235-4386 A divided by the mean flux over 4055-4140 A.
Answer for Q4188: 0.92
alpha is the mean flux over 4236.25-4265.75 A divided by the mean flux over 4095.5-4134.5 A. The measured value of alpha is 0.81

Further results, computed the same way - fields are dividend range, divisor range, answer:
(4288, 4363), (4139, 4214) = 1.09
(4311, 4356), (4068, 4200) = 1.11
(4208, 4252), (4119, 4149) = 0.94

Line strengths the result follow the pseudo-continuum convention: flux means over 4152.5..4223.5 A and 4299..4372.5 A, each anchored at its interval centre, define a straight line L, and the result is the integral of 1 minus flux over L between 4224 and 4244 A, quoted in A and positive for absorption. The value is 2.3 A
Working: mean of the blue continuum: 9.71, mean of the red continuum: 10.5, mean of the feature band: 8.84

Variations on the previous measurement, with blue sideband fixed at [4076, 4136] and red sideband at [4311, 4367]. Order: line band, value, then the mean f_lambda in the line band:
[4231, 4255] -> 4.45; 8.92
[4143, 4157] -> 1.54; 9.69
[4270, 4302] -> 5.14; 9.21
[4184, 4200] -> 1.45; 9.93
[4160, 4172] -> 1.70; 9.36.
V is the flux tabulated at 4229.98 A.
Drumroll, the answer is 9.617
